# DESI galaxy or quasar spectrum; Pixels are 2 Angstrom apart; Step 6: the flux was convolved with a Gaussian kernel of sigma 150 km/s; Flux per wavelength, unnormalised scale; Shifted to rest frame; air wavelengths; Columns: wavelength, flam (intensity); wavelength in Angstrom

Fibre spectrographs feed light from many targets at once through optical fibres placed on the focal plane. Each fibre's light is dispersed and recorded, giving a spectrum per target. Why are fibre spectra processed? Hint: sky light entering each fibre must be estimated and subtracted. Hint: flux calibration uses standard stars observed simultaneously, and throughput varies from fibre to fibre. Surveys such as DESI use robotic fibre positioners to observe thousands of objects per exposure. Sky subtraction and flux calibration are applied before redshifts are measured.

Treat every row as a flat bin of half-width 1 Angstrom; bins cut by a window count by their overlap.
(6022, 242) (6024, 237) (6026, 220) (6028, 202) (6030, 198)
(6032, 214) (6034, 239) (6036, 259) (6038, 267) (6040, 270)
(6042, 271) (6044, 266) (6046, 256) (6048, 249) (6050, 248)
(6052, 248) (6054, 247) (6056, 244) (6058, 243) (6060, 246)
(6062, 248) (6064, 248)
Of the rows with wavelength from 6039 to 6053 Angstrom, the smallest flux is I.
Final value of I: 248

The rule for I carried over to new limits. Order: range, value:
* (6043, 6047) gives 256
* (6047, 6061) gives 243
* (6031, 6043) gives 214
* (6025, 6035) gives 198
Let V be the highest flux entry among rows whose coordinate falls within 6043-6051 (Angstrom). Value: 266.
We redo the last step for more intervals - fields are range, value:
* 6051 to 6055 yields 248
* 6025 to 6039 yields 267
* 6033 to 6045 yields 271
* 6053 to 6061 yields 247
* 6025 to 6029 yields 220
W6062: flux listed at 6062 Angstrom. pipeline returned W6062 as 248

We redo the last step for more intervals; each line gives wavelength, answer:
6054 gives 247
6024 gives 237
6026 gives 220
